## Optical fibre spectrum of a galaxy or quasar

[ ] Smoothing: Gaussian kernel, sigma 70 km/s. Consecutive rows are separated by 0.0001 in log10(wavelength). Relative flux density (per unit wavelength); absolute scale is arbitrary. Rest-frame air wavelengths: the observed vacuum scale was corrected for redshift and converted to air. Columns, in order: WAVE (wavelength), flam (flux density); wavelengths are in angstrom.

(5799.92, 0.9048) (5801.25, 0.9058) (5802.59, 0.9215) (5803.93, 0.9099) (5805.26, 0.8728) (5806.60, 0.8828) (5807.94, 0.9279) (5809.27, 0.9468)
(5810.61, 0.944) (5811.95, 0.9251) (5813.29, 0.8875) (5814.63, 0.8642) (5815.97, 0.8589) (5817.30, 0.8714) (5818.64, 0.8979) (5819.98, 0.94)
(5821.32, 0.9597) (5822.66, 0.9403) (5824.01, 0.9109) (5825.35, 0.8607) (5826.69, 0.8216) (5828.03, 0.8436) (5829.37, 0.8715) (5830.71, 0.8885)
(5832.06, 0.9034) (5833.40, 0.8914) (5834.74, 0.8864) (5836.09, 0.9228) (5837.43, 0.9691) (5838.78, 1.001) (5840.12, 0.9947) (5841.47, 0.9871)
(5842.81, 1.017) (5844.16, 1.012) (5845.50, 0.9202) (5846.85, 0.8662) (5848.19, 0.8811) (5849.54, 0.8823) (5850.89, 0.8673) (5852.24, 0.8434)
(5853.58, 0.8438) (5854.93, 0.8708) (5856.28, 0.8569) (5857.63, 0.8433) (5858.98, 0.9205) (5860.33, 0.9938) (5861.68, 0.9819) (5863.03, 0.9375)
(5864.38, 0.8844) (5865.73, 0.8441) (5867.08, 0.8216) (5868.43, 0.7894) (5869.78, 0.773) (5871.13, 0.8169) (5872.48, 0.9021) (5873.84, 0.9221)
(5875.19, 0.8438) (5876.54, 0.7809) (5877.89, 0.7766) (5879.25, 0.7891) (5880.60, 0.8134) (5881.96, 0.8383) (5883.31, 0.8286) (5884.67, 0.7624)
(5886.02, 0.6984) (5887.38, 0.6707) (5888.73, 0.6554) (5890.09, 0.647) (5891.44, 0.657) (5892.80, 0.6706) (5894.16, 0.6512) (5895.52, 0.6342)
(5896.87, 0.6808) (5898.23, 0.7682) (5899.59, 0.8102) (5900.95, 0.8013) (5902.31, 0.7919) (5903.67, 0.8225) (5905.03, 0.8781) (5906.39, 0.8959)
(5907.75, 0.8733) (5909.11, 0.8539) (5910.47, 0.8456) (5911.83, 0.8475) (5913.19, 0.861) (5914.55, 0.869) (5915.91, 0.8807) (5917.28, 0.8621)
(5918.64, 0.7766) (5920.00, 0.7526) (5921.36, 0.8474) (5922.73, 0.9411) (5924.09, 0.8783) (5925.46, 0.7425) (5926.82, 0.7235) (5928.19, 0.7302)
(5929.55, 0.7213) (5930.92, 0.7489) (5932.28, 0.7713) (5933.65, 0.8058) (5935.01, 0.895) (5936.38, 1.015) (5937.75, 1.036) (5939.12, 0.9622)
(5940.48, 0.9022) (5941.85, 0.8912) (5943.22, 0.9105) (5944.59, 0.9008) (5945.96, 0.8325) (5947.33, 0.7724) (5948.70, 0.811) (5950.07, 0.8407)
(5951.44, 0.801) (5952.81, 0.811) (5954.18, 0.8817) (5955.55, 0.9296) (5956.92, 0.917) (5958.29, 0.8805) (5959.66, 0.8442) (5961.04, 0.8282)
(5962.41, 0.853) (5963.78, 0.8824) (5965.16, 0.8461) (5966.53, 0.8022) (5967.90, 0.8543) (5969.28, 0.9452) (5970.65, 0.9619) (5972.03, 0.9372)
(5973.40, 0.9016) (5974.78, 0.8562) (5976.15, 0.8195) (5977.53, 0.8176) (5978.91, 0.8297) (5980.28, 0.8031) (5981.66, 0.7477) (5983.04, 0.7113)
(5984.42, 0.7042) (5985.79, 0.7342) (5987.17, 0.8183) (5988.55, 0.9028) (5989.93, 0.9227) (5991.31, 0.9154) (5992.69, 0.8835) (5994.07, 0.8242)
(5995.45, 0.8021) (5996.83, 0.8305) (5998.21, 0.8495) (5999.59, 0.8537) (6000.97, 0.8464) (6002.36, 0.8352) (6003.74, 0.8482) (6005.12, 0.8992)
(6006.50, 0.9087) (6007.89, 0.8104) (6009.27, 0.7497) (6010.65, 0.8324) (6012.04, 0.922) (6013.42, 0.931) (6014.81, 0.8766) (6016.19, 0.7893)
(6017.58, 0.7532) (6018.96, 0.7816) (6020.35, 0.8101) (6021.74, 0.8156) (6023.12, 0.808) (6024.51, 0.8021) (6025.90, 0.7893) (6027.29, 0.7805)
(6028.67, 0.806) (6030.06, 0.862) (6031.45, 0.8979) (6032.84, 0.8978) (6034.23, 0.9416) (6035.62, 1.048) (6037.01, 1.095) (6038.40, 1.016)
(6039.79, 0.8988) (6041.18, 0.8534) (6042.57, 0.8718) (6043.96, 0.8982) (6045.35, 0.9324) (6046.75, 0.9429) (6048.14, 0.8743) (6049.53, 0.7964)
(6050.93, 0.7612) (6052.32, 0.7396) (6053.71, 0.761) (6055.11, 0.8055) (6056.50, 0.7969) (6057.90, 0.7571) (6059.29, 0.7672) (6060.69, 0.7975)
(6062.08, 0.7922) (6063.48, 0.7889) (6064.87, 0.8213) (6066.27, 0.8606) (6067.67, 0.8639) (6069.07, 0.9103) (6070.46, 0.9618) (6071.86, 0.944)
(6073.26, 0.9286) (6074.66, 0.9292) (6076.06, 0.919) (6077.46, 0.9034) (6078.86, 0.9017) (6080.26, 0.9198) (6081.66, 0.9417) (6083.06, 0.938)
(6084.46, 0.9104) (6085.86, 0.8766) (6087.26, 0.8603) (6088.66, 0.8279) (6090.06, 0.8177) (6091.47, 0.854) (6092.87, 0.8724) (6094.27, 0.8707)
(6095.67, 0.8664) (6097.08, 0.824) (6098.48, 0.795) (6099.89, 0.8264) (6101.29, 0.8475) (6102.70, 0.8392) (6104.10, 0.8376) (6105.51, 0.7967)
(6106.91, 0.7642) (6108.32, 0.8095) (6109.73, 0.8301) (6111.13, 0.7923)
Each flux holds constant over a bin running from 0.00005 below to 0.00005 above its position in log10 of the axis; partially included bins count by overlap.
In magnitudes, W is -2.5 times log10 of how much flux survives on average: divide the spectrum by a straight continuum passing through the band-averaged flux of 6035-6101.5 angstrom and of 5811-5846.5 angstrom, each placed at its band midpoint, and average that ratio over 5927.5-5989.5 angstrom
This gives 0.05 mag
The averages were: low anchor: 0.917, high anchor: 0.871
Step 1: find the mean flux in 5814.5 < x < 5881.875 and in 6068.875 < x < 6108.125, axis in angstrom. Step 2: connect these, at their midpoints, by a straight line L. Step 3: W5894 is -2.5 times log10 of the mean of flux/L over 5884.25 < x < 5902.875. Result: 0.25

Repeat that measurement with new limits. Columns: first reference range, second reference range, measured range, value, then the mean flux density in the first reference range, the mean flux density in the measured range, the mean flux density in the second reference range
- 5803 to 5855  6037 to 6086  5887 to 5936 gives 0.14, 0.908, 0.787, 0.871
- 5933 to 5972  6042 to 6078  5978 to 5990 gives 0.11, 0.88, 0.791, 0.851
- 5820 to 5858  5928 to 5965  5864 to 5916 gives 0.12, 0.907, 0.792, 0.86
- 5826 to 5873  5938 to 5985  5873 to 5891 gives 0.15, 0.896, 0.771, 0.855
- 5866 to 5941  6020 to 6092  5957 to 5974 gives -0.06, 0.806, 0.879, 0.867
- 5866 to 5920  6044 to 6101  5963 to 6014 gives -0.03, 0.791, 0.847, 0.857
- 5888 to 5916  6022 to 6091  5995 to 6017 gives -0.01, 0.779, 0.849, 0.869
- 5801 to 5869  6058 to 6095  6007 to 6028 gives 0.08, 0.904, 0.818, 0.874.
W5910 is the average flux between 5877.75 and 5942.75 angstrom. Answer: 0.804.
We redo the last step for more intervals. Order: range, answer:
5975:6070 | 0.842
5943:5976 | 0.865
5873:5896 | 0.745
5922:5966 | 0.853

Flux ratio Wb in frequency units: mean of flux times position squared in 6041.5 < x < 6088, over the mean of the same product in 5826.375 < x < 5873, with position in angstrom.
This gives 1.03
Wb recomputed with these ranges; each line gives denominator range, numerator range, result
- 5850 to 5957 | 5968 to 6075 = 1.07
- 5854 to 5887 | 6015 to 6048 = 1.09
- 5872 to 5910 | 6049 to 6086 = 1.17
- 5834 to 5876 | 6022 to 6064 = 1.01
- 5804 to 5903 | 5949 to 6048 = 1.06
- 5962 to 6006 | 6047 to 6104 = 1.04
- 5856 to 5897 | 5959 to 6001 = 1.10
